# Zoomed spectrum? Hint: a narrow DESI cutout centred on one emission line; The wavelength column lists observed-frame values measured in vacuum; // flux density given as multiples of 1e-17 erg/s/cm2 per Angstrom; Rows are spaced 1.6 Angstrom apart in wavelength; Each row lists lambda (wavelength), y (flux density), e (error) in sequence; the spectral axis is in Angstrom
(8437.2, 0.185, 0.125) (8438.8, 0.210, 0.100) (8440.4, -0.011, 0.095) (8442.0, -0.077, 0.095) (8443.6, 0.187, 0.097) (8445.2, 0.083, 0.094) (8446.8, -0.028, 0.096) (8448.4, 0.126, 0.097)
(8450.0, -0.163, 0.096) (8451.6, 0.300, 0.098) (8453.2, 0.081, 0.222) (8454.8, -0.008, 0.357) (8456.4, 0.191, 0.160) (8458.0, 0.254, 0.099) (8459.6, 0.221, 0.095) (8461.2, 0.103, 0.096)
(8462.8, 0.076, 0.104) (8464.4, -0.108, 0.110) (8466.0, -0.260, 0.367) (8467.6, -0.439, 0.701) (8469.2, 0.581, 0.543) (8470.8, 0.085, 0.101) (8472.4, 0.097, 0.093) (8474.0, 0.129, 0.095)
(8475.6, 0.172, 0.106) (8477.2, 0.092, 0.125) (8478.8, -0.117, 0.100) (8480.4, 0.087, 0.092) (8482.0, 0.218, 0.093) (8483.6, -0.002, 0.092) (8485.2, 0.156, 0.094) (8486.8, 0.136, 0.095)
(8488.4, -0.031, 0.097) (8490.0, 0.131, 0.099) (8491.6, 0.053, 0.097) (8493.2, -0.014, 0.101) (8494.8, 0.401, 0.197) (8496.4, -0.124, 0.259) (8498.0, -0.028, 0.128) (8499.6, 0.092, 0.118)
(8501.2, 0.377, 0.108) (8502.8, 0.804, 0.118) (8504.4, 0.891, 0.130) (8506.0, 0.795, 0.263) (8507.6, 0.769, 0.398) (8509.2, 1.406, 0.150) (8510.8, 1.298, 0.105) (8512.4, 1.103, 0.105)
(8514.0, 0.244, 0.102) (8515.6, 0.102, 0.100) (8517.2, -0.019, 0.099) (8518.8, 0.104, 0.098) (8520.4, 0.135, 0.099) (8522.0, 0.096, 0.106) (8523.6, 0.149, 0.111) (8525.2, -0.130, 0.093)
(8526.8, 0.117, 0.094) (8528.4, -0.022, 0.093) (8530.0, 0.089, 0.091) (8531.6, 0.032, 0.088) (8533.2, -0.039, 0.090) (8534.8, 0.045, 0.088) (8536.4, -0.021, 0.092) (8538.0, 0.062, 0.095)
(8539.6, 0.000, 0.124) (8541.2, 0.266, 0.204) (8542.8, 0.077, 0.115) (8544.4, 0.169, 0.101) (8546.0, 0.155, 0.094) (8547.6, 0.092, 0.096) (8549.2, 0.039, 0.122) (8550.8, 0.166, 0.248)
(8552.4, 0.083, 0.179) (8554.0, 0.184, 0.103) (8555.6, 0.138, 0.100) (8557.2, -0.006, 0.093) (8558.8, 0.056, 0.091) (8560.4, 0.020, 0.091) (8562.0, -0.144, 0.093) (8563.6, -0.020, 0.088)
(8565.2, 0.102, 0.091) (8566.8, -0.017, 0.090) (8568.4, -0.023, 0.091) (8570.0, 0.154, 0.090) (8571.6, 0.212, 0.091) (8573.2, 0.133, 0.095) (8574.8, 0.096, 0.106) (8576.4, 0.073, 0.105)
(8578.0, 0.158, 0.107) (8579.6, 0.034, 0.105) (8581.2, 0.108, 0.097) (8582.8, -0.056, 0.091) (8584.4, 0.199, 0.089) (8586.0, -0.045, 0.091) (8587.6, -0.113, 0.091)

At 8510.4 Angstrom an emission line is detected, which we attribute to [O II] 3727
